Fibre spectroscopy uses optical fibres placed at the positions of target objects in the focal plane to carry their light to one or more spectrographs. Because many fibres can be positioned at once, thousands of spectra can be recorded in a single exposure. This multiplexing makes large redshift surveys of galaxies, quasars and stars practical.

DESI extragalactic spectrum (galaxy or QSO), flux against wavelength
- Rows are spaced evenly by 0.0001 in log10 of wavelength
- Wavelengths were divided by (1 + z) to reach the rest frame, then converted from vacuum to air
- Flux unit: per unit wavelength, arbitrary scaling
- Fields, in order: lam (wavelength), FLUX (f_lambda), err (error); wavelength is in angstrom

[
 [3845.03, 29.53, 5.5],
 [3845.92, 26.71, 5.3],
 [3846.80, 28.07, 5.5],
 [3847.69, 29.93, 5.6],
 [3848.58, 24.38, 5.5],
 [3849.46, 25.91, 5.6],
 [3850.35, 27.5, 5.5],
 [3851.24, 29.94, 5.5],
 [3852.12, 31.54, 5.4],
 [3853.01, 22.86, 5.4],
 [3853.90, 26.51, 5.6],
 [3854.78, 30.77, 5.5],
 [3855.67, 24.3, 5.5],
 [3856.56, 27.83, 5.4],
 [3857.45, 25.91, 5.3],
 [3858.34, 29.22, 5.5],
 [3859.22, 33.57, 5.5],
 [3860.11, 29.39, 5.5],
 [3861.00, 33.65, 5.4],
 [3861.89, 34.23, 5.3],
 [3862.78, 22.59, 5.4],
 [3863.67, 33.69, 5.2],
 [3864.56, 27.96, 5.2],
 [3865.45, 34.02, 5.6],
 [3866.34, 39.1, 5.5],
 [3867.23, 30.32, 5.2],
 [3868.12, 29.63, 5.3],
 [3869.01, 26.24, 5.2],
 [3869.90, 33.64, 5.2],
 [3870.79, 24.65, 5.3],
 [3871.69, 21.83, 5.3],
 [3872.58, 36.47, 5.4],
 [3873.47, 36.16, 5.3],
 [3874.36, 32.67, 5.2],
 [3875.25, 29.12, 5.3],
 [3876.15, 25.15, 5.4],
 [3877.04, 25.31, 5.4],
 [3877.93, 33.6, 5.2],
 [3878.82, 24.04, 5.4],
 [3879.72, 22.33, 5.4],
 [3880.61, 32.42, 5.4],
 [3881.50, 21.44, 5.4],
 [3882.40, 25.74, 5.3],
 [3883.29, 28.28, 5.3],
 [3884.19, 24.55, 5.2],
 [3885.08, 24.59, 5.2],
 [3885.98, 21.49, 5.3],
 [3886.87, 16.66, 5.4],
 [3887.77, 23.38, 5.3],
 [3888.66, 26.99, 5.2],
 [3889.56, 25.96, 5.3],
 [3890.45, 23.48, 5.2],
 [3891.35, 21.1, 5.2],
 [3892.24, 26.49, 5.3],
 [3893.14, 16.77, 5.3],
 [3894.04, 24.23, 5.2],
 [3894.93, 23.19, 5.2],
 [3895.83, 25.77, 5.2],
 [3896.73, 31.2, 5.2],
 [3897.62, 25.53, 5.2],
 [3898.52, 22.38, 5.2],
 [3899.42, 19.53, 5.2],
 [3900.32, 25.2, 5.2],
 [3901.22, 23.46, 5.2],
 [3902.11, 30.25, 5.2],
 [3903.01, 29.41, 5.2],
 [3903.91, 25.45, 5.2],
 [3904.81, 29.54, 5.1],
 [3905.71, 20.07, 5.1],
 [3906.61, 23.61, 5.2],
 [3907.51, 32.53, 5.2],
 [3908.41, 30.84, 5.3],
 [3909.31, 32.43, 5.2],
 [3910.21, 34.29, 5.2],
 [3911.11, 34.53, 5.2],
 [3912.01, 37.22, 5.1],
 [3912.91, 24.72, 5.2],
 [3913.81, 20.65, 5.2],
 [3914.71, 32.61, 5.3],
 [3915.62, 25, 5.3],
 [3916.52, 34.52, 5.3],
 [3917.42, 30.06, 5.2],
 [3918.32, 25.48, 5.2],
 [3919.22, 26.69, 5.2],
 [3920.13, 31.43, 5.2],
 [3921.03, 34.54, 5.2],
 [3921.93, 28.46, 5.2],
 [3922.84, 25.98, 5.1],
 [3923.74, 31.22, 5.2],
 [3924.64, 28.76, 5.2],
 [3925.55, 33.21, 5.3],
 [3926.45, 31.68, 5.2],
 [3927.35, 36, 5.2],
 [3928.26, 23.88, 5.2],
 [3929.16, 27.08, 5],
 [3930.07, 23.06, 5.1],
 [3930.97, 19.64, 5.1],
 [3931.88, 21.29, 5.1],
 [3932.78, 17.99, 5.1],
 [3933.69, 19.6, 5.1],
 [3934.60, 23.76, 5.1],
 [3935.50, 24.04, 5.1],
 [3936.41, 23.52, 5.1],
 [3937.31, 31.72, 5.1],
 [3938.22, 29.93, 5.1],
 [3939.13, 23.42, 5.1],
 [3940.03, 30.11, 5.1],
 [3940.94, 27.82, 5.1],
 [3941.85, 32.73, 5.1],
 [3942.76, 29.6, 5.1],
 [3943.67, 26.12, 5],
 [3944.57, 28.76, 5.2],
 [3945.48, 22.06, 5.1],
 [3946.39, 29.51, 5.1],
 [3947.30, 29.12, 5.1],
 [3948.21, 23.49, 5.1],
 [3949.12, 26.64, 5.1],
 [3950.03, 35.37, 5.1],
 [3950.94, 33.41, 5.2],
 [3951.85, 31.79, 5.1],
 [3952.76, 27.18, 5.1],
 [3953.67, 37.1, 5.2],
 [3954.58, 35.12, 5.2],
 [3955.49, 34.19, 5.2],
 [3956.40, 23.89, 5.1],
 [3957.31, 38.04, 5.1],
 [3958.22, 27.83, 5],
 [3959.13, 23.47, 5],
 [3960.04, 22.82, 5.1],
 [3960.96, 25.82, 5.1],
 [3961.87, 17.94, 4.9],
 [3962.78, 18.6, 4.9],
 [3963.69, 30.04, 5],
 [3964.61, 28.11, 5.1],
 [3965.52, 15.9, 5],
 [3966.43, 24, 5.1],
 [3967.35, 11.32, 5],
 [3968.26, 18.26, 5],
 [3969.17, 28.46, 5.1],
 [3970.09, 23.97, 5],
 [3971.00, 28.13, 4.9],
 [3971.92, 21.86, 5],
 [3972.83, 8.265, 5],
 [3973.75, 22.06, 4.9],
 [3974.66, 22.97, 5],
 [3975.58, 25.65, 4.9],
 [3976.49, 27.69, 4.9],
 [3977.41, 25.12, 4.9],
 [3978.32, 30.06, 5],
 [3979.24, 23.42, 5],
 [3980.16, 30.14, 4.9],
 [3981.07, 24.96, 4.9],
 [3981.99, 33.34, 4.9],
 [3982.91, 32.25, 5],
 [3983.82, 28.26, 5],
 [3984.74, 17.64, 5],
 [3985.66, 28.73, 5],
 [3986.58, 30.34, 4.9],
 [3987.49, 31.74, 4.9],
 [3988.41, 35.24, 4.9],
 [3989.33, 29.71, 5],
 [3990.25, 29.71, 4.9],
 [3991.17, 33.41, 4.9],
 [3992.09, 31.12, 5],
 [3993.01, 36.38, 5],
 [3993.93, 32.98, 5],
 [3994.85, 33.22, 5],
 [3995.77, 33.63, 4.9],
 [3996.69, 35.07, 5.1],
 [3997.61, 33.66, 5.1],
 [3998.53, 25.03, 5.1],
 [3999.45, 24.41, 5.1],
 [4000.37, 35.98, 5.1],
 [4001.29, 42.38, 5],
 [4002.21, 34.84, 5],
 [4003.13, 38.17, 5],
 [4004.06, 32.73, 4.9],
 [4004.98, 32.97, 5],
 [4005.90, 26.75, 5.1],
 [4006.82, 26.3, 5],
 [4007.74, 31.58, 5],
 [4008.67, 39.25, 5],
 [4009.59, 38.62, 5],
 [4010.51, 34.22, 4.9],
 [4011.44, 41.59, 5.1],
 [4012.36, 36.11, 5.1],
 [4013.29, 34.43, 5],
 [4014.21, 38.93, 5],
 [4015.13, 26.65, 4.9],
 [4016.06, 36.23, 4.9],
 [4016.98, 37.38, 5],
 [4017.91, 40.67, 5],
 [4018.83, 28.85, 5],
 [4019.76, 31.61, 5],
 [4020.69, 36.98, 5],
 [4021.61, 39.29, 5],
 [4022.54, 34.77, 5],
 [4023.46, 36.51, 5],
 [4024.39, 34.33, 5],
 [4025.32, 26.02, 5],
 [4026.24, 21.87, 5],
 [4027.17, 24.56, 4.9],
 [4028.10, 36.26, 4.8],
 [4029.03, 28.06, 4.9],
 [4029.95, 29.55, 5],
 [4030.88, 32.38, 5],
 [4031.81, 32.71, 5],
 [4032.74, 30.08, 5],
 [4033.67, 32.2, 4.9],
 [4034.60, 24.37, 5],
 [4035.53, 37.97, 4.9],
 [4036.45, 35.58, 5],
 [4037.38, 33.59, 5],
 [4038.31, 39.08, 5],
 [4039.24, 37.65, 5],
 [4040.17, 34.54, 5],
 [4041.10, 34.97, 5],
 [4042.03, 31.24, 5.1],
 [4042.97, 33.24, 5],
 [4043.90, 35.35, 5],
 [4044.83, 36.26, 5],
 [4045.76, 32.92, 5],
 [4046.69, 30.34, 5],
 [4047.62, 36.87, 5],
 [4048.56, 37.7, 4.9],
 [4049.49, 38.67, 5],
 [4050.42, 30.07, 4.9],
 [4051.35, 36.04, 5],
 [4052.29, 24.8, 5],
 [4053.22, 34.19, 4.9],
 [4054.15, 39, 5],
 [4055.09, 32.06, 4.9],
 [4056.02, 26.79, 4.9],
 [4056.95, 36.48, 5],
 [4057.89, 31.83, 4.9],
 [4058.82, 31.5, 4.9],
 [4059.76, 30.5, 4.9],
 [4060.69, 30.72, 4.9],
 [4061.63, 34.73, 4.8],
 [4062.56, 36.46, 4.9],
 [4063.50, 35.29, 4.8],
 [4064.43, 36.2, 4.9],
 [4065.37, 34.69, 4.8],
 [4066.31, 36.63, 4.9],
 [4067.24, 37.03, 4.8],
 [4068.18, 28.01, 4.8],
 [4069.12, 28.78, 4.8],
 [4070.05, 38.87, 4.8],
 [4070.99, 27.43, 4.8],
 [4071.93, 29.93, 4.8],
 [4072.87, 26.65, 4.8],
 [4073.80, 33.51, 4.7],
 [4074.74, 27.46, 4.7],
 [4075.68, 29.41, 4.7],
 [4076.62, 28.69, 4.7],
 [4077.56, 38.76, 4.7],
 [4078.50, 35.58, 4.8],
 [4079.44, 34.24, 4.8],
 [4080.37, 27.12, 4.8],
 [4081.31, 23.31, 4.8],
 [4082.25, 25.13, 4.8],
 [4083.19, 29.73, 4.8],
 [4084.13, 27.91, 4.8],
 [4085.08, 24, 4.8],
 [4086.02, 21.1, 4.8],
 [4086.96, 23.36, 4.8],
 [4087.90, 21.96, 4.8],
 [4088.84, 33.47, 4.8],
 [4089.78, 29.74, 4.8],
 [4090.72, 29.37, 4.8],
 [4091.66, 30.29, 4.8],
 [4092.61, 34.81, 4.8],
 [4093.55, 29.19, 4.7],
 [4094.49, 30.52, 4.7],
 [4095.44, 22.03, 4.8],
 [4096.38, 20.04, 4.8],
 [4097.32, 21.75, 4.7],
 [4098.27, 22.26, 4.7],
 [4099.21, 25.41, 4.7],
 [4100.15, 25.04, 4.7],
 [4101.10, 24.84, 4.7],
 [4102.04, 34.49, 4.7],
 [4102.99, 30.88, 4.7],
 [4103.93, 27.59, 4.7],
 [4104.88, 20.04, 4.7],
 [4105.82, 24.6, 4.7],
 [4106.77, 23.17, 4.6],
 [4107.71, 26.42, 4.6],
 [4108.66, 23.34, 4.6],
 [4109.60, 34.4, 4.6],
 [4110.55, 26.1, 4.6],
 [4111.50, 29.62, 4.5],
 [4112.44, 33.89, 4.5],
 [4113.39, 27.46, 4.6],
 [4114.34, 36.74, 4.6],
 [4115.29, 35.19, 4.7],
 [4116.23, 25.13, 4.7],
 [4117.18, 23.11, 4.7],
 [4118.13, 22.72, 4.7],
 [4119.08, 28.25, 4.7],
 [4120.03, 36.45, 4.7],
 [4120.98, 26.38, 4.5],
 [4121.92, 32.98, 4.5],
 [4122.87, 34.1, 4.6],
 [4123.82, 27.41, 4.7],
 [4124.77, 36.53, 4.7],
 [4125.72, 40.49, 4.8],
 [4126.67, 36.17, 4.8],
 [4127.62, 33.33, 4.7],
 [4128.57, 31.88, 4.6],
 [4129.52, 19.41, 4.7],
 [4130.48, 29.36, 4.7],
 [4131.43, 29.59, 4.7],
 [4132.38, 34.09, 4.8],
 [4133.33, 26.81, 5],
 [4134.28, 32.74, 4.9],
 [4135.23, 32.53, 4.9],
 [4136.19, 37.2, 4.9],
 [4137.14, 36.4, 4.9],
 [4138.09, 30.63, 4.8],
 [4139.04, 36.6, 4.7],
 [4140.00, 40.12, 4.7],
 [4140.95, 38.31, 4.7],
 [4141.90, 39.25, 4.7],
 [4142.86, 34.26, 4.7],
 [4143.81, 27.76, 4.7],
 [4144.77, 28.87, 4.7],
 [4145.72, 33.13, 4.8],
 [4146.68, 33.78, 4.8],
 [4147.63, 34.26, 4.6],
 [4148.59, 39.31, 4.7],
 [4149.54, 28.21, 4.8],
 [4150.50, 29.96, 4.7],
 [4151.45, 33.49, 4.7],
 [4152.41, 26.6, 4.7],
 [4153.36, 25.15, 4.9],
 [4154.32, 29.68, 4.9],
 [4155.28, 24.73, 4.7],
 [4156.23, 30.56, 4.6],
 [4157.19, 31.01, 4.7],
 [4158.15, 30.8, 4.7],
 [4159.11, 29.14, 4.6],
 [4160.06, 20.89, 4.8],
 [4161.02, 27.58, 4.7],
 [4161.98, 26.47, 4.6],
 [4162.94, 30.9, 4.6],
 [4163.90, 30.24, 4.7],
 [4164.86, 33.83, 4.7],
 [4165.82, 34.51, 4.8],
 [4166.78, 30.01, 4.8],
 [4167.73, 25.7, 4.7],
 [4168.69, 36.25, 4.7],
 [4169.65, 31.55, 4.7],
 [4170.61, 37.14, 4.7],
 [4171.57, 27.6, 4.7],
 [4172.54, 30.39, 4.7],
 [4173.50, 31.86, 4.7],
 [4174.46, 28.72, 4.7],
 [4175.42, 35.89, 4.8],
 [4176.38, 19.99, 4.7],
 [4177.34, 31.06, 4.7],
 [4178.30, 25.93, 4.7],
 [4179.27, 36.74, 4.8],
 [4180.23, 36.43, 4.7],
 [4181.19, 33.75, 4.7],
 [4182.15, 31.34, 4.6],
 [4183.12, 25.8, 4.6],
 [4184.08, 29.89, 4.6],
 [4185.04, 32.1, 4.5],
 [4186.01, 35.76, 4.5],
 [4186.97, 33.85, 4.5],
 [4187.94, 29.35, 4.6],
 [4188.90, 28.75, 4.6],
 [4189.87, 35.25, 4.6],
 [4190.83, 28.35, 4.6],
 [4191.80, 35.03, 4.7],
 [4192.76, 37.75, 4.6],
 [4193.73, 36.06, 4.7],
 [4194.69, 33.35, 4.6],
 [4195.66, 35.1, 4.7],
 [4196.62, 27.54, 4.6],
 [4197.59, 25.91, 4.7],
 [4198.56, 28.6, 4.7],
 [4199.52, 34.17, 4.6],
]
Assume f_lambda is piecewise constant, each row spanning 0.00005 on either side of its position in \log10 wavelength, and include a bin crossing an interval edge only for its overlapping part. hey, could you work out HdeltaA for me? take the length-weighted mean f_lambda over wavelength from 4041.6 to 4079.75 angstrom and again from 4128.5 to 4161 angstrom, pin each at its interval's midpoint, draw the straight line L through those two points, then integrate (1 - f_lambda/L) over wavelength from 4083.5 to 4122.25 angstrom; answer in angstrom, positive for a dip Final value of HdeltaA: 5.7 angstrom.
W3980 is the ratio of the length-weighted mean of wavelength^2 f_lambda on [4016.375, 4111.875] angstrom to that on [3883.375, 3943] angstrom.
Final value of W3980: 1.25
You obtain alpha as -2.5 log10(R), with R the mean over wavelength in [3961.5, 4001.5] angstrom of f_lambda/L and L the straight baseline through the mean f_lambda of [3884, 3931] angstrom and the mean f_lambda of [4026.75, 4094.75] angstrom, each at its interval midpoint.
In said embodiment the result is 0.08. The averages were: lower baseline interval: 27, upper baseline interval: 31.8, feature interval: 27.2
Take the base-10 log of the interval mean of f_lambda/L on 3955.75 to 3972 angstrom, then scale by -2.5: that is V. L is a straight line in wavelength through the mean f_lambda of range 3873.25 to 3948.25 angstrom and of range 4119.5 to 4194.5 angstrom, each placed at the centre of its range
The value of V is 0.17 mag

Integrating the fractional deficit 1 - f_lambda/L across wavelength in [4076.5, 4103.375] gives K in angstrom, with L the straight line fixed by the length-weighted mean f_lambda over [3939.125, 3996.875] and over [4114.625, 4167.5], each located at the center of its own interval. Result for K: 2.2 angstrom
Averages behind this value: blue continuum 27.6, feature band 27.7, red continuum 31.2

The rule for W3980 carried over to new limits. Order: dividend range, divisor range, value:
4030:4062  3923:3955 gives 1.26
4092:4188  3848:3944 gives 1.25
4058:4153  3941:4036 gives 1.08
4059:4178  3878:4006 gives 1.20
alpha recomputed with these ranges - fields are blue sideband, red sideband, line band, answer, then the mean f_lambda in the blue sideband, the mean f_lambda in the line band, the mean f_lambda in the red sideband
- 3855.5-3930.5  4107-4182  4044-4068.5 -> -0.13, 27.9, 33.7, 31.1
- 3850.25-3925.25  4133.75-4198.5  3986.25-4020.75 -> -0.15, 27.8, 33.6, 31.6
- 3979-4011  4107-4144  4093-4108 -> 0.23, 31.7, 25.6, 31.6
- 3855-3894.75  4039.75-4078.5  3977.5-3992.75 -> 0.05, 27.5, 29.4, 33.1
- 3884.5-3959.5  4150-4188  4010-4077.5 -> -0.15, 27.4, 33.2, 30.3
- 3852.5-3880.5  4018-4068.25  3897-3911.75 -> 0.10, 29.3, 27.6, 33.2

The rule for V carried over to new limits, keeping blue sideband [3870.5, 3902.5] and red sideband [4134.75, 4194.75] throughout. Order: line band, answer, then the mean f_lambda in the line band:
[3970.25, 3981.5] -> 0.141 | 24.2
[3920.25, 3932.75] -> -0.055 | 27.8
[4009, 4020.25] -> -0.242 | 35.5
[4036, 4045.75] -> -0.206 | 35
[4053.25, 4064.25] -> -0.138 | 33.3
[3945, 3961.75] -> -0.077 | 29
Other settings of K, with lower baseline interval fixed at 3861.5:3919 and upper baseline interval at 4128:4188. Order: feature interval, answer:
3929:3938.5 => 1.5 angstrom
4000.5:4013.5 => -2.7 angstrom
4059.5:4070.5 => -1.5 angstrom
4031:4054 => -3.3 angstrom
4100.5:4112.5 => 1.2 angstrom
